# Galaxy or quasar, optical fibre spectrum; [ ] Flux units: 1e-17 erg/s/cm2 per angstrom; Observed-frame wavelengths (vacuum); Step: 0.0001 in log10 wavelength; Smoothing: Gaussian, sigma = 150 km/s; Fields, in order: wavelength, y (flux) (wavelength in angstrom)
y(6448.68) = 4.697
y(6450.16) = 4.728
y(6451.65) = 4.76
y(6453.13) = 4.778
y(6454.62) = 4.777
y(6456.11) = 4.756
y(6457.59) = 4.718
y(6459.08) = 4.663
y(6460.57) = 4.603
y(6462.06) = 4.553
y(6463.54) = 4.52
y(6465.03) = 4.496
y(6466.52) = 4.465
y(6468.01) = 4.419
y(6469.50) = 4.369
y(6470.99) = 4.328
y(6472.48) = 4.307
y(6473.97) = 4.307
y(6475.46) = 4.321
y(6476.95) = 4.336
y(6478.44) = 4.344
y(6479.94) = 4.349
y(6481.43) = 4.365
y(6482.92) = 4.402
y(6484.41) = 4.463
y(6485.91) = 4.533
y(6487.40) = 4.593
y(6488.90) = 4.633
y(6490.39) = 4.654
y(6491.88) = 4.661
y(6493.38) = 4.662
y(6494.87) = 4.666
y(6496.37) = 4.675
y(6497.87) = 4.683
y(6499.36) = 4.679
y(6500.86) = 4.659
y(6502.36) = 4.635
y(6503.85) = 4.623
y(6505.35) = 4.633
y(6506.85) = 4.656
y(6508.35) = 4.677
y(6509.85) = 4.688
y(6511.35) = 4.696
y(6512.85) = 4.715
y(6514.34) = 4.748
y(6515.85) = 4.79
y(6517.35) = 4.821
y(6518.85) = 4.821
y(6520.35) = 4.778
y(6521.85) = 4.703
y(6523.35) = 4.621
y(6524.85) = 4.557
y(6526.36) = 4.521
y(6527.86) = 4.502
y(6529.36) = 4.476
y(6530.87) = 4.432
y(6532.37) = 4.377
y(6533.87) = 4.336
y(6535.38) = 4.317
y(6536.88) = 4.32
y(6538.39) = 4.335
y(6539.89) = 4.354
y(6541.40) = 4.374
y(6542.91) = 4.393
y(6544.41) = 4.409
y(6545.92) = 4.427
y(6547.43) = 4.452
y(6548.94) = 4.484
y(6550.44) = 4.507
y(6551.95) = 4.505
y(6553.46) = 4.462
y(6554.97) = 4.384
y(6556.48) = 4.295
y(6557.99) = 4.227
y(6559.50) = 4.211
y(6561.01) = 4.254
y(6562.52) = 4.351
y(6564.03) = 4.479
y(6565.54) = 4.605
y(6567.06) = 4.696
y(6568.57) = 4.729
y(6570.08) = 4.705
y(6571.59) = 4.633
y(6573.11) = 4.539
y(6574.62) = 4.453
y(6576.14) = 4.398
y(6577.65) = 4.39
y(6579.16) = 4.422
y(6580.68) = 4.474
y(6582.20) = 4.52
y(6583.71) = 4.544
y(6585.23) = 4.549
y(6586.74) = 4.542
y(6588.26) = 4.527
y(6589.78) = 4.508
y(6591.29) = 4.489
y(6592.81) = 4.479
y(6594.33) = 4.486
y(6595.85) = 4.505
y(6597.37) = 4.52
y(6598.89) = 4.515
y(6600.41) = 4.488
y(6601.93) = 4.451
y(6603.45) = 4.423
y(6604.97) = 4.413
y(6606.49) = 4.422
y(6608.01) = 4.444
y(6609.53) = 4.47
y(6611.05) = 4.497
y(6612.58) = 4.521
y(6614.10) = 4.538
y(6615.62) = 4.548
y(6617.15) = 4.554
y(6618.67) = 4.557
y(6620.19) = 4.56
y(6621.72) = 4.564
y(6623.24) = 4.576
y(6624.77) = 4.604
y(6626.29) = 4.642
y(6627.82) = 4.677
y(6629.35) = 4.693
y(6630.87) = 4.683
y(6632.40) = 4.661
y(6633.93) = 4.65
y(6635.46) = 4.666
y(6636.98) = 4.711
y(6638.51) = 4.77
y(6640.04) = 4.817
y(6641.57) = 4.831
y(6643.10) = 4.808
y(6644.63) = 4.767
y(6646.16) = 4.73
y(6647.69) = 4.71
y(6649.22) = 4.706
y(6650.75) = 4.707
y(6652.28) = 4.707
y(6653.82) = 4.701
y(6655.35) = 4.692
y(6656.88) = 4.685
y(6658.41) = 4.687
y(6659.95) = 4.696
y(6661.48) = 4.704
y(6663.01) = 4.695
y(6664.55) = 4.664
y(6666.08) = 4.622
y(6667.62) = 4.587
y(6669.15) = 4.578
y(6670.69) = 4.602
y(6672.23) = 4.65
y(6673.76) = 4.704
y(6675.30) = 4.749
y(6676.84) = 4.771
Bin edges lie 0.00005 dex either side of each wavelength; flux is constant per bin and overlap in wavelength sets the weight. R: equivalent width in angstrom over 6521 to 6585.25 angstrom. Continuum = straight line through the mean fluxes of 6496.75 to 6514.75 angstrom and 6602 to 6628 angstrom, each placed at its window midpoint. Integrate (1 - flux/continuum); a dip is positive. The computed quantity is 2.1 angstrom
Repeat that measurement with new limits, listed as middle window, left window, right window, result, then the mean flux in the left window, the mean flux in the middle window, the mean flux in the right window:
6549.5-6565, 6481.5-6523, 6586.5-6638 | 0.8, 4.66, 4.37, 4.55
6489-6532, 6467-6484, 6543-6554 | -2.4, 4.35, 4.66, 4.46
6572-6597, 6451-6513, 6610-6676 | 0.7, 4.57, 4.49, 4.66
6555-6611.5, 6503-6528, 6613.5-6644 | 2.3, 4.68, 4.48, 4.66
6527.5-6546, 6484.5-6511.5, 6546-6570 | 0.5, 4.64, 4.39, 4.45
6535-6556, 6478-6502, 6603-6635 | 0.7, 4.57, 4.41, 4.56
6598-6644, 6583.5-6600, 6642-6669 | 0.1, 4.51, 4.59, 4.7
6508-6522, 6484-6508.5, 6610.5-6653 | -0.3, 4.63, 4.75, 4.66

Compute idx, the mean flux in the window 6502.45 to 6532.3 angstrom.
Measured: 4.65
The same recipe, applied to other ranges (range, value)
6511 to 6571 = 4.5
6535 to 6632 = 4.49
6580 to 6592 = 4.52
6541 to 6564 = 4.39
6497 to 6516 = 4.68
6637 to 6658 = 4.74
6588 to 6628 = 4.52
